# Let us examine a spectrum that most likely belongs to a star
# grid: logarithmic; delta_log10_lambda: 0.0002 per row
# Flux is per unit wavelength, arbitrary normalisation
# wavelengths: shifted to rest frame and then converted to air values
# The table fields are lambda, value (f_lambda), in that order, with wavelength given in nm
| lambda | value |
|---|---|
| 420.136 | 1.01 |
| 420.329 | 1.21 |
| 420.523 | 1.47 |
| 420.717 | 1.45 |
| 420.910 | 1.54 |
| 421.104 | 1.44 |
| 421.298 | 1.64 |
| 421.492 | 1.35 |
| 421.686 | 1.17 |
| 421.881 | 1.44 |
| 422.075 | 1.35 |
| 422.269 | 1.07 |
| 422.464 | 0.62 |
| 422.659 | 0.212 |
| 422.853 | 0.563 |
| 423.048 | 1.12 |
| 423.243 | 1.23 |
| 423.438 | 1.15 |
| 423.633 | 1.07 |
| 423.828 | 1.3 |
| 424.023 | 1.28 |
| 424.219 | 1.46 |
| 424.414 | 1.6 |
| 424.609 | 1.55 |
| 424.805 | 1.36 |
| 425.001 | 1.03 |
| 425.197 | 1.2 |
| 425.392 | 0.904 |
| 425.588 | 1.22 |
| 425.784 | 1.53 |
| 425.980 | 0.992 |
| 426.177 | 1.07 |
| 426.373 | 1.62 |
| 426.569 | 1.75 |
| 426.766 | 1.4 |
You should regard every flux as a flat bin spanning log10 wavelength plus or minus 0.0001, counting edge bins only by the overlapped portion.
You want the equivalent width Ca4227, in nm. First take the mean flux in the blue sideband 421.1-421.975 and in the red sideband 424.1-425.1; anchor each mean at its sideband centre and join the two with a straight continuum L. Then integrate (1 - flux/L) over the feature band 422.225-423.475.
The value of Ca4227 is 0.51 nm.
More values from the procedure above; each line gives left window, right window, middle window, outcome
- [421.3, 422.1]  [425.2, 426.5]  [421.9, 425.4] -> 0.457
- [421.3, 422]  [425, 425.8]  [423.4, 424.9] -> -0.158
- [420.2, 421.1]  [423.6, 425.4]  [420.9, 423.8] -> 0.512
